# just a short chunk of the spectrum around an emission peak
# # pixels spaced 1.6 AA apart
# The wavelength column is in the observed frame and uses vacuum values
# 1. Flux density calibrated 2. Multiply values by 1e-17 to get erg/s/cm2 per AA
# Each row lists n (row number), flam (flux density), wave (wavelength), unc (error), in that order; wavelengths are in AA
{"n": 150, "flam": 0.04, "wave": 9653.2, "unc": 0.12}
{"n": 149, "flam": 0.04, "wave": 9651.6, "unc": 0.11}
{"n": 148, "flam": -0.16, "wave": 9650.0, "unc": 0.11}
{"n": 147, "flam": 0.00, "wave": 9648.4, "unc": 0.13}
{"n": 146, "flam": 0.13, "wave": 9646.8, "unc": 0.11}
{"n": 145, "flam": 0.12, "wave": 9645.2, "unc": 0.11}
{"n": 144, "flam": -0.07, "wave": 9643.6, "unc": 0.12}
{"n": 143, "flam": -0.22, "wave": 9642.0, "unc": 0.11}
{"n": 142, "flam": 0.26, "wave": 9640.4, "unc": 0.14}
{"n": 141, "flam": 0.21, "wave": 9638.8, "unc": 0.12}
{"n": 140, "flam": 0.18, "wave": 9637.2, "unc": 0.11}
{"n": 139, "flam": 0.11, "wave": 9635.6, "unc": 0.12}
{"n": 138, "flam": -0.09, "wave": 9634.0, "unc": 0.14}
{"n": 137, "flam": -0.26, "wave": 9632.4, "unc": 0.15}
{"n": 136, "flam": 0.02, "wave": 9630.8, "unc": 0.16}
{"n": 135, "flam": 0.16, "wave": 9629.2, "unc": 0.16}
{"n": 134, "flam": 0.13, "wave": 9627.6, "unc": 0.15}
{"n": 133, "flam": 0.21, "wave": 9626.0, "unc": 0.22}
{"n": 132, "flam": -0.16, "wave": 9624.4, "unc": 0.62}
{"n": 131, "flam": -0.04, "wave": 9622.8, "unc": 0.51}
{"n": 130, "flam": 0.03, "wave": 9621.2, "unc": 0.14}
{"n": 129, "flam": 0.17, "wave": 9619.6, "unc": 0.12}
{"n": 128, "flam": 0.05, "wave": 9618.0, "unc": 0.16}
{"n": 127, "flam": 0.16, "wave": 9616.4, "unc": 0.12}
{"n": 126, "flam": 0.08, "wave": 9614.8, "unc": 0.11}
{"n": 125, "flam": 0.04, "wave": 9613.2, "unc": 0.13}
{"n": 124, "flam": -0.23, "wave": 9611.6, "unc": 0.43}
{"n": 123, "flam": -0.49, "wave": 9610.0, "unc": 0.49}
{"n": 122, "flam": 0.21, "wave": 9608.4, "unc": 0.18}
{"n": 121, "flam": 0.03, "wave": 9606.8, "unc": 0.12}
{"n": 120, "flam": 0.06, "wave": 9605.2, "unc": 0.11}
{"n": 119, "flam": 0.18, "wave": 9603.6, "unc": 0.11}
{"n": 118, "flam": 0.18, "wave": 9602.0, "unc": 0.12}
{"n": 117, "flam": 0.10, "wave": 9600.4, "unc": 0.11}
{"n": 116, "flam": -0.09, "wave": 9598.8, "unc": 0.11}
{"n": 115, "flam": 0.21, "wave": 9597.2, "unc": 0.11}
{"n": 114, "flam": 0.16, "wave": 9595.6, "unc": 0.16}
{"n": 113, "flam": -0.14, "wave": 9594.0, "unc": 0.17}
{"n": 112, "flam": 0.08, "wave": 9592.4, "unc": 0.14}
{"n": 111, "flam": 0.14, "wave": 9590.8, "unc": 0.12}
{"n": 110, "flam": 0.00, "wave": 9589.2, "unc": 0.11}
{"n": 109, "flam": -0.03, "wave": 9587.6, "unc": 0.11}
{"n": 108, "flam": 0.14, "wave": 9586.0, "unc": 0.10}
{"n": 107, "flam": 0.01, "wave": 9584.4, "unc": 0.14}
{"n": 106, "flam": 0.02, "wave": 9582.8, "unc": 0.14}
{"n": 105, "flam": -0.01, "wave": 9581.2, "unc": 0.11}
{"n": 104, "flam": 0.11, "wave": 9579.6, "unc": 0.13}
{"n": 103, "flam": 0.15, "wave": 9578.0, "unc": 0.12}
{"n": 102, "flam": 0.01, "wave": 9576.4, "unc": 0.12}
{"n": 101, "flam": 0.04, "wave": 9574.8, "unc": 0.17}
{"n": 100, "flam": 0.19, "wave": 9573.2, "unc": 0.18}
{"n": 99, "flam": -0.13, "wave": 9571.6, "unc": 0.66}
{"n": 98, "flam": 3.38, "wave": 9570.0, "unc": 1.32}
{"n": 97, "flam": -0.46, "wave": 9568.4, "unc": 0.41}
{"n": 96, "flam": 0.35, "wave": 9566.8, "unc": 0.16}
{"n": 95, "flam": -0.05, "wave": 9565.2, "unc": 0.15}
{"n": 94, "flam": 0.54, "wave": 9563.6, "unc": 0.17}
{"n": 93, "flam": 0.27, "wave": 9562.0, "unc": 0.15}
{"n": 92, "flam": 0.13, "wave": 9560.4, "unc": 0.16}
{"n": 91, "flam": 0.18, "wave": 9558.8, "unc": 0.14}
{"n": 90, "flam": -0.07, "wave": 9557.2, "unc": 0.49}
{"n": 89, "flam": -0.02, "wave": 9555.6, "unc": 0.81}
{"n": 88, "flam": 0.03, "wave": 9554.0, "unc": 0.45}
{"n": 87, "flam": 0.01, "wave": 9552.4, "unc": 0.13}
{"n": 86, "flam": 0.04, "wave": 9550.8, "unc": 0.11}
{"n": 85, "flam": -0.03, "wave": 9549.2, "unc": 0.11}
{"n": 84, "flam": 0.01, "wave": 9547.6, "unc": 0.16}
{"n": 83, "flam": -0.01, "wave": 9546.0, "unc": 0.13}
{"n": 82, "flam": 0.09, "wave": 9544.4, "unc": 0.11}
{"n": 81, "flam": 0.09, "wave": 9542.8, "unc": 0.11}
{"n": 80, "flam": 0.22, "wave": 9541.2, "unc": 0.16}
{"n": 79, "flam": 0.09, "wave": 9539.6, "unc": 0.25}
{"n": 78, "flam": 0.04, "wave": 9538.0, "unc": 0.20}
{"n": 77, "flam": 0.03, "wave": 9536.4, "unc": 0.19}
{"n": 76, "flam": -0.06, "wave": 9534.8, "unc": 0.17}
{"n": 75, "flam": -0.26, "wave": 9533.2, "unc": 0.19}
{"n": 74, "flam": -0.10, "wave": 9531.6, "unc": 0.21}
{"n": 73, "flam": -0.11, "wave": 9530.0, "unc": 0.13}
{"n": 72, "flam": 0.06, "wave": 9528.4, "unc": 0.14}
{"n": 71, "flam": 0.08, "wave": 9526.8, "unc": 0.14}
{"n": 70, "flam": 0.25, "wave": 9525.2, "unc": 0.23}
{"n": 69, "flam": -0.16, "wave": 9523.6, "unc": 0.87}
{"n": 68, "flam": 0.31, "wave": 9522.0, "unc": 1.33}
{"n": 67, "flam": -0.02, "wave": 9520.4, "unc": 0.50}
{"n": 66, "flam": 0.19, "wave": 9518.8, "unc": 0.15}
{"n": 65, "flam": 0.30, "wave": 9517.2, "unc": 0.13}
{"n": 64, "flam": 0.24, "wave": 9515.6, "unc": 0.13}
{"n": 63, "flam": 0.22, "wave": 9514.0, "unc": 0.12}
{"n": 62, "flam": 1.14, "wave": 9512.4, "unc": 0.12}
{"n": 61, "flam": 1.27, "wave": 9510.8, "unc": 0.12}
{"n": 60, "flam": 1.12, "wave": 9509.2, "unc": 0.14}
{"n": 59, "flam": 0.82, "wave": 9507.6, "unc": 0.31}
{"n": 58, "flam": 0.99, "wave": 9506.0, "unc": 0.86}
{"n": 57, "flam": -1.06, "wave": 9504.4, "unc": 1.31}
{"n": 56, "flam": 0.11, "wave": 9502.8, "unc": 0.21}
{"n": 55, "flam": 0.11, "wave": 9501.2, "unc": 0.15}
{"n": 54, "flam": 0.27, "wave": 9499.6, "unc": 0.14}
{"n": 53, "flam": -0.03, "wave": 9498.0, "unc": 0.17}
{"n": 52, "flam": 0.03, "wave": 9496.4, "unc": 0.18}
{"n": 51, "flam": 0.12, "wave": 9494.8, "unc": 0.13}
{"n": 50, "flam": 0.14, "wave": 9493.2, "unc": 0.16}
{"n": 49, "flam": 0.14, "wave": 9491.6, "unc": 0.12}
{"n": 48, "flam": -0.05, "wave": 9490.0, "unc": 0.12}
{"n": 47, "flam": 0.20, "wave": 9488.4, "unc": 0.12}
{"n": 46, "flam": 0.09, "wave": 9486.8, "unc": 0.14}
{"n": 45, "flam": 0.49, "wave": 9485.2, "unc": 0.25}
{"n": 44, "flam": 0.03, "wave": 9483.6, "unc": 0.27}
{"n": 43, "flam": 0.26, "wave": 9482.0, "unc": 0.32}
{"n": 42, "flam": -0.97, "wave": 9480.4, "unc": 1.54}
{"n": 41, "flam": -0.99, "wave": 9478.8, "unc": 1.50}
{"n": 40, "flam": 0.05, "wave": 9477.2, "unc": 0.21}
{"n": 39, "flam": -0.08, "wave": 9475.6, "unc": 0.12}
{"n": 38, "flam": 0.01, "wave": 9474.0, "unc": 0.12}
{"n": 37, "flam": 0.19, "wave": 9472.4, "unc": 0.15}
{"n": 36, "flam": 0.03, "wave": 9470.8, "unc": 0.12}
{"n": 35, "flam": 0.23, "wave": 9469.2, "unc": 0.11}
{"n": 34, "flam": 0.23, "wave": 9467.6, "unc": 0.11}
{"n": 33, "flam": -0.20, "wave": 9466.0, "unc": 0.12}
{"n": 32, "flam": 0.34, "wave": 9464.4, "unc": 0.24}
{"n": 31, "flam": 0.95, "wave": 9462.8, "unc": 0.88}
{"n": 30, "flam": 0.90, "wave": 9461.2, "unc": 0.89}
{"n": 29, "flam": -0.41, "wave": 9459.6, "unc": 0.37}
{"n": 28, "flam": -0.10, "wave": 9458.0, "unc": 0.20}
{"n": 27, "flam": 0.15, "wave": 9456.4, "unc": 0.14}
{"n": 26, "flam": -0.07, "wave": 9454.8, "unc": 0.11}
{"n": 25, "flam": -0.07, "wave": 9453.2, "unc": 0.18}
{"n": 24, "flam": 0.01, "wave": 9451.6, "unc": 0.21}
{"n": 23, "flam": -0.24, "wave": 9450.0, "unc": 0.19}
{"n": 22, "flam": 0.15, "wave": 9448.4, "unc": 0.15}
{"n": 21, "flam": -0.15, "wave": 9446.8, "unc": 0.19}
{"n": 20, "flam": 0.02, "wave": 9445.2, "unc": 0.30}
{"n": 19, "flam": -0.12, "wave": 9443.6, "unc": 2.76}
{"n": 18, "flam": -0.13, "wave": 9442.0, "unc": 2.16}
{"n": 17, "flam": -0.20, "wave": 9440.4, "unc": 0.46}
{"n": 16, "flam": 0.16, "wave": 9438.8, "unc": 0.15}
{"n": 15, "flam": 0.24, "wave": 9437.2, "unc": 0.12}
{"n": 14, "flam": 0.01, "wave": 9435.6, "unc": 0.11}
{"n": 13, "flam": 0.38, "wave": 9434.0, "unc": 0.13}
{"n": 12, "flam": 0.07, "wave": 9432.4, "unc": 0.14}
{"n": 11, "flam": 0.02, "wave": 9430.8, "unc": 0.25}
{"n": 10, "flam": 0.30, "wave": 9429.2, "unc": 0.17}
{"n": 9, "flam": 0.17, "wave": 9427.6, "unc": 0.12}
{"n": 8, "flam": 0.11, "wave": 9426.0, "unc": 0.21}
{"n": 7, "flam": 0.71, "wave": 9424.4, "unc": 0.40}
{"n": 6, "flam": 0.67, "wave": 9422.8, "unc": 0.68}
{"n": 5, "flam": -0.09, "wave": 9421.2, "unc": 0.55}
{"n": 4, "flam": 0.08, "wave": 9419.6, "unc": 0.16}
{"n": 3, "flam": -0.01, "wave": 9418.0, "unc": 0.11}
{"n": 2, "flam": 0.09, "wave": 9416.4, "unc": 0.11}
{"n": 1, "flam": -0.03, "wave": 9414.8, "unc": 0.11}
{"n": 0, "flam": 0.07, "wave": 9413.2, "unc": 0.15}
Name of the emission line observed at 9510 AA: H-beta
